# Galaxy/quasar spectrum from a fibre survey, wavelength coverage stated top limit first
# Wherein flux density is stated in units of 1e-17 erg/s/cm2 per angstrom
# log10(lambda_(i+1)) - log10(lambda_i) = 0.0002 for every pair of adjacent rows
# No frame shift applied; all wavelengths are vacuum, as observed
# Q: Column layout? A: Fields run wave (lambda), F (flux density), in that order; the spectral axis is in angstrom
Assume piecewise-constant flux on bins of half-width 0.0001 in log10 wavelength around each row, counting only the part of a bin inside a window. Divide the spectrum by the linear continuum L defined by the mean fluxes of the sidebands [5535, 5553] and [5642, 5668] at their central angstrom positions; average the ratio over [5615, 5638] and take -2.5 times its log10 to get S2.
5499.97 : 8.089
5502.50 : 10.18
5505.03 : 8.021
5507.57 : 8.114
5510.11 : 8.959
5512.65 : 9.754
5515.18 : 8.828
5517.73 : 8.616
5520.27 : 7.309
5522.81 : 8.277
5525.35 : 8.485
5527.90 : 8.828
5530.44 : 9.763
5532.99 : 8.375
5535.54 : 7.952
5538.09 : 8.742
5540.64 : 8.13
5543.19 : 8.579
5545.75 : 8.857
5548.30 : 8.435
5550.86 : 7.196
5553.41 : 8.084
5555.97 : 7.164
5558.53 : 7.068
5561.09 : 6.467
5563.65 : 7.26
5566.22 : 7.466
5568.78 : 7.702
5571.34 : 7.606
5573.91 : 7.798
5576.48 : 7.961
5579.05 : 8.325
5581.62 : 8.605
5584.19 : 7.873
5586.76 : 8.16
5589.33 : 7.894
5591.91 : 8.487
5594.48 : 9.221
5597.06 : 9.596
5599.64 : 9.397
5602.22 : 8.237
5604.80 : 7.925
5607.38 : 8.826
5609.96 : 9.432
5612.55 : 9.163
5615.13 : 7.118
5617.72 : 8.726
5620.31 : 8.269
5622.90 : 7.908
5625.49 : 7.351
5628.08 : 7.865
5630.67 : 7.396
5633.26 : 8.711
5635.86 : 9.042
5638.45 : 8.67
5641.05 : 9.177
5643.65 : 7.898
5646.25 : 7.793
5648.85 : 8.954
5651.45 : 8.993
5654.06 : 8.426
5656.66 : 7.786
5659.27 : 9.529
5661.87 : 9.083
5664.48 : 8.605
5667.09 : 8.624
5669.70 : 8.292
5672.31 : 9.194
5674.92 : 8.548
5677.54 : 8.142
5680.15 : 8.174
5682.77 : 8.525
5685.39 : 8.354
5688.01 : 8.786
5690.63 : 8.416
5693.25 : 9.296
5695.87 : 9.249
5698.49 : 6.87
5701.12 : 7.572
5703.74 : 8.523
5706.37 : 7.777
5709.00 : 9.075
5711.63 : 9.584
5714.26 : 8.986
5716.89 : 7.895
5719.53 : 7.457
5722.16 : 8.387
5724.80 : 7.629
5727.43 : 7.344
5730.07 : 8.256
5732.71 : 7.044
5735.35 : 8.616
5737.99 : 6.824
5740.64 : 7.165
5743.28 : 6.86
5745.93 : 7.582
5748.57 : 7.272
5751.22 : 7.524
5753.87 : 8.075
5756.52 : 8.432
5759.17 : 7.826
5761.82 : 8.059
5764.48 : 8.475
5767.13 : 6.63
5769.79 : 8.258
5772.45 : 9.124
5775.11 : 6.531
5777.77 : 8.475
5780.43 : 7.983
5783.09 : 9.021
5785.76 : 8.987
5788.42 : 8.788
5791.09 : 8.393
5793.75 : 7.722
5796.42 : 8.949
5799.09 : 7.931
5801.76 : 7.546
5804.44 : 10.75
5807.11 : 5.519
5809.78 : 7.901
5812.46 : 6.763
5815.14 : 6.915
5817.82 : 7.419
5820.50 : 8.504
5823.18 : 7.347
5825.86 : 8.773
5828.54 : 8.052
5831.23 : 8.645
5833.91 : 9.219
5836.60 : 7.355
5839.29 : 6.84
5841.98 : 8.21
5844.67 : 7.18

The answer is 0.05 mag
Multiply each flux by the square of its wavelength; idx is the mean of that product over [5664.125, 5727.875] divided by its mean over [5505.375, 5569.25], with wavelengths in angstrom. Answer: 1.1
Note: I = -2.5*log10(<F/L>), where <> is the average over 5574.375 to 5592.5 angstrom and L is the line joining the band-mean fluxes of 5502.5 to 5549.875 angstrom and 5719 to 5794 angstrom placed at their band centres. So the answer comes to 0.03 mag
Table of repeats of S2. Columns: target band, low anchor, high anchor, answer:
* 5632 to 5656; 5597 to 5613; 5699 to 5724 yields 0.01 mag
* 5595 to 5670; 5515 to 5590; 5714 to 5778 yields -0.08 mag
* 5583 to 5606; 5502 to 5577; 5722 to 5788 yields -0.06 mag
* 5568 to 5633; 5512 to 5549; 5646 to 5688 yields 0.04 mag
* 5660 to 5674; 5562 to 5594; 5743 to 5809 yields -0.10 mag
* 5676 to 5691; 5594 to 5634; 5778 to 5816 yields -0.01 mag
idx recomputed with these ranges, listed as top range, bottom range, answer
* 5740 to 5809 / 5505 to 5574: 1.07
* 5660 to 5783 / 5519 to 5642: 1.04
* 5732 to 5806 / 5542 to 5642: 1.05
